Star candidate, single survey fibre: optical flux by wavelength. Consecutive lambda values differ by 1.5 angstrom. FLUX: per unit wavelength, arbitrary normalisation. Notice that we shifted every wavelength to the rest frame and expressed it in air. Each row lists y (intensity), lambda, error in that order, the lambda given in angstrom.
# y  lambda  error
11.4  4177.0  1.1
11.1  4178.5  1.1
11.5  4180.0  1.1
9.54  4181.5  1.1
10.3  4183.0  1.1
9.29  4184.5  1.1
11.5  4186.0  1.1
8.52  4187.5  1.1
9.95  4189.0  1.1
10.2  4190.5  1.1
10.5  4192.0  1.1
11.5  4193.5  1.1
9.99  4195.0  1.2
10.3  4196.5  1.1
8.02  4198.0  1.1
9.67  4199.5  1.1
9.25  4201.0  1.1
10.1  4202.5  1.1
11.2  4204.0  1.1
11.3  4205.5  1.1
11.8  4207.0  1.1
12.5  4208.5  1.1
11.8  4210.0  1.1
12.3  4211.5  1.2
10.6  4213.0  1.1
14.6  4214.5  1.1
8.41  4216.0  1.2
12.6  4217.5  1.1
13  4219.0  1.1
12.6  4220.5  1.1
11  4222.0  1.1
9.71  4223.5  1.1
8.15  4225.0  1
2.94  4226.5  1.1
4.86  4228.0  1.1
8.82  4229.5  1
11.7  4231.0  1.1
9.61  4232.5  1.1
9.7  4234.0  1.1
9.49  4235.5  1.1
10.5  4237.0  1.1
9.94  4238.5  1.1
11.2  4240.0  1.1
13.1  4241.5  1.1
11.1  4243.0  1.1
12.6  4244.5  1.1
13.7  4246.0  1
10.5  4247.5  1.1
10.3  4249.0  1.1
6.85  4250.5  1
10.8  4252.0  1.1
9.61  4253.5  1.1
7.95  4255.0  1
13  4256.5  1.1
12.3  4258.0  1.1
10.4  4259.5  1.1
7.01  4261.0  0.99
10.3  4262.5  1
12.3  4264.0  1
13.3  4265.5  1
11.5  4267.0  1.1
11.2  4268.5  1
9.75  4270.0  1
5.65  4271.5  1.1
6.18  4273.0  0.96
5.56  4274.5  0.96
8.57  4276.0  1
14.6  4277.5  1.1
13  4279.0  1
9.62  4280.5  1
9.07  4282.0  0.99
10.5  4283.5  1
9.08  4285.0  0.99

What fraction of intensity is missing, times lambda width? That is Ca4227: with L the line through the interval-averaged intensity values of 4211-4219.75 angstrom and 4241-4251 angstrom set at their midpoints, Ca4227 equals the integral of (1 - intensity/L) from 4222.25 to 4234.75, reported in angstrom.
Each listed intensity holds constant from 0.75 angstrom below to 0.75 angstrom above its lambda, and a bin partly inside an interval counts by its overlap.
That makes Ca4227 3.6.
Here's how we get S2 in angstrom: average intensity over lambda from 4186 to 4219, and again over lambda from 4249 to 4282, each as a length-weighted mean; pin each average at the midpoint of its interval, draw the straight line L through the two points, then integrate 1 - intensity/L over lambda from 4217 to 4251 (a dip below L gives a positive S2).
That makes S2 0.63 angstrom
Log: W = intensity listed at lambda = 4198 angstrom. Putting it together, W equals 8.02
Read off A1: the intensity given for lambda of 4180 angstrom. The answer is 11.5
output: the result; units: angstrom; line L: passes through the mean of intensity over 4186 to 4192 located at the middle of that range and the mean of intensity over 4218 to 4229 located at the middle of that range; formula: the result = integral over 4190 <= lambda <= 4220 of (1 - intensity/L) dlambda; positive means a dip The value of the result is -4.9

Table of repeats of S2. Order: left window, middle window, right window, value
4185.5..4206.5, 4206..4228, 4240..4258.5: -0.4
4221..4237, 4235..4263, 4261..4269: -1.3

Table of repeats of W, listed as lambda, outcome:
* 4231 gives 11.7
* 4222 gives 11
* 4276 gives 8.57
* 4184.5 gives 9.29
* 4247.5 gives 10.5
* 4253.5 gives 9.61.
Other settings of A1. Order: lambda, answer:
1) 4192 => 10.5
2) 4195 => 9.99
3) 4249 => 10.3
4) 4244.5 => 12.6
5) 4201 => 9.25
